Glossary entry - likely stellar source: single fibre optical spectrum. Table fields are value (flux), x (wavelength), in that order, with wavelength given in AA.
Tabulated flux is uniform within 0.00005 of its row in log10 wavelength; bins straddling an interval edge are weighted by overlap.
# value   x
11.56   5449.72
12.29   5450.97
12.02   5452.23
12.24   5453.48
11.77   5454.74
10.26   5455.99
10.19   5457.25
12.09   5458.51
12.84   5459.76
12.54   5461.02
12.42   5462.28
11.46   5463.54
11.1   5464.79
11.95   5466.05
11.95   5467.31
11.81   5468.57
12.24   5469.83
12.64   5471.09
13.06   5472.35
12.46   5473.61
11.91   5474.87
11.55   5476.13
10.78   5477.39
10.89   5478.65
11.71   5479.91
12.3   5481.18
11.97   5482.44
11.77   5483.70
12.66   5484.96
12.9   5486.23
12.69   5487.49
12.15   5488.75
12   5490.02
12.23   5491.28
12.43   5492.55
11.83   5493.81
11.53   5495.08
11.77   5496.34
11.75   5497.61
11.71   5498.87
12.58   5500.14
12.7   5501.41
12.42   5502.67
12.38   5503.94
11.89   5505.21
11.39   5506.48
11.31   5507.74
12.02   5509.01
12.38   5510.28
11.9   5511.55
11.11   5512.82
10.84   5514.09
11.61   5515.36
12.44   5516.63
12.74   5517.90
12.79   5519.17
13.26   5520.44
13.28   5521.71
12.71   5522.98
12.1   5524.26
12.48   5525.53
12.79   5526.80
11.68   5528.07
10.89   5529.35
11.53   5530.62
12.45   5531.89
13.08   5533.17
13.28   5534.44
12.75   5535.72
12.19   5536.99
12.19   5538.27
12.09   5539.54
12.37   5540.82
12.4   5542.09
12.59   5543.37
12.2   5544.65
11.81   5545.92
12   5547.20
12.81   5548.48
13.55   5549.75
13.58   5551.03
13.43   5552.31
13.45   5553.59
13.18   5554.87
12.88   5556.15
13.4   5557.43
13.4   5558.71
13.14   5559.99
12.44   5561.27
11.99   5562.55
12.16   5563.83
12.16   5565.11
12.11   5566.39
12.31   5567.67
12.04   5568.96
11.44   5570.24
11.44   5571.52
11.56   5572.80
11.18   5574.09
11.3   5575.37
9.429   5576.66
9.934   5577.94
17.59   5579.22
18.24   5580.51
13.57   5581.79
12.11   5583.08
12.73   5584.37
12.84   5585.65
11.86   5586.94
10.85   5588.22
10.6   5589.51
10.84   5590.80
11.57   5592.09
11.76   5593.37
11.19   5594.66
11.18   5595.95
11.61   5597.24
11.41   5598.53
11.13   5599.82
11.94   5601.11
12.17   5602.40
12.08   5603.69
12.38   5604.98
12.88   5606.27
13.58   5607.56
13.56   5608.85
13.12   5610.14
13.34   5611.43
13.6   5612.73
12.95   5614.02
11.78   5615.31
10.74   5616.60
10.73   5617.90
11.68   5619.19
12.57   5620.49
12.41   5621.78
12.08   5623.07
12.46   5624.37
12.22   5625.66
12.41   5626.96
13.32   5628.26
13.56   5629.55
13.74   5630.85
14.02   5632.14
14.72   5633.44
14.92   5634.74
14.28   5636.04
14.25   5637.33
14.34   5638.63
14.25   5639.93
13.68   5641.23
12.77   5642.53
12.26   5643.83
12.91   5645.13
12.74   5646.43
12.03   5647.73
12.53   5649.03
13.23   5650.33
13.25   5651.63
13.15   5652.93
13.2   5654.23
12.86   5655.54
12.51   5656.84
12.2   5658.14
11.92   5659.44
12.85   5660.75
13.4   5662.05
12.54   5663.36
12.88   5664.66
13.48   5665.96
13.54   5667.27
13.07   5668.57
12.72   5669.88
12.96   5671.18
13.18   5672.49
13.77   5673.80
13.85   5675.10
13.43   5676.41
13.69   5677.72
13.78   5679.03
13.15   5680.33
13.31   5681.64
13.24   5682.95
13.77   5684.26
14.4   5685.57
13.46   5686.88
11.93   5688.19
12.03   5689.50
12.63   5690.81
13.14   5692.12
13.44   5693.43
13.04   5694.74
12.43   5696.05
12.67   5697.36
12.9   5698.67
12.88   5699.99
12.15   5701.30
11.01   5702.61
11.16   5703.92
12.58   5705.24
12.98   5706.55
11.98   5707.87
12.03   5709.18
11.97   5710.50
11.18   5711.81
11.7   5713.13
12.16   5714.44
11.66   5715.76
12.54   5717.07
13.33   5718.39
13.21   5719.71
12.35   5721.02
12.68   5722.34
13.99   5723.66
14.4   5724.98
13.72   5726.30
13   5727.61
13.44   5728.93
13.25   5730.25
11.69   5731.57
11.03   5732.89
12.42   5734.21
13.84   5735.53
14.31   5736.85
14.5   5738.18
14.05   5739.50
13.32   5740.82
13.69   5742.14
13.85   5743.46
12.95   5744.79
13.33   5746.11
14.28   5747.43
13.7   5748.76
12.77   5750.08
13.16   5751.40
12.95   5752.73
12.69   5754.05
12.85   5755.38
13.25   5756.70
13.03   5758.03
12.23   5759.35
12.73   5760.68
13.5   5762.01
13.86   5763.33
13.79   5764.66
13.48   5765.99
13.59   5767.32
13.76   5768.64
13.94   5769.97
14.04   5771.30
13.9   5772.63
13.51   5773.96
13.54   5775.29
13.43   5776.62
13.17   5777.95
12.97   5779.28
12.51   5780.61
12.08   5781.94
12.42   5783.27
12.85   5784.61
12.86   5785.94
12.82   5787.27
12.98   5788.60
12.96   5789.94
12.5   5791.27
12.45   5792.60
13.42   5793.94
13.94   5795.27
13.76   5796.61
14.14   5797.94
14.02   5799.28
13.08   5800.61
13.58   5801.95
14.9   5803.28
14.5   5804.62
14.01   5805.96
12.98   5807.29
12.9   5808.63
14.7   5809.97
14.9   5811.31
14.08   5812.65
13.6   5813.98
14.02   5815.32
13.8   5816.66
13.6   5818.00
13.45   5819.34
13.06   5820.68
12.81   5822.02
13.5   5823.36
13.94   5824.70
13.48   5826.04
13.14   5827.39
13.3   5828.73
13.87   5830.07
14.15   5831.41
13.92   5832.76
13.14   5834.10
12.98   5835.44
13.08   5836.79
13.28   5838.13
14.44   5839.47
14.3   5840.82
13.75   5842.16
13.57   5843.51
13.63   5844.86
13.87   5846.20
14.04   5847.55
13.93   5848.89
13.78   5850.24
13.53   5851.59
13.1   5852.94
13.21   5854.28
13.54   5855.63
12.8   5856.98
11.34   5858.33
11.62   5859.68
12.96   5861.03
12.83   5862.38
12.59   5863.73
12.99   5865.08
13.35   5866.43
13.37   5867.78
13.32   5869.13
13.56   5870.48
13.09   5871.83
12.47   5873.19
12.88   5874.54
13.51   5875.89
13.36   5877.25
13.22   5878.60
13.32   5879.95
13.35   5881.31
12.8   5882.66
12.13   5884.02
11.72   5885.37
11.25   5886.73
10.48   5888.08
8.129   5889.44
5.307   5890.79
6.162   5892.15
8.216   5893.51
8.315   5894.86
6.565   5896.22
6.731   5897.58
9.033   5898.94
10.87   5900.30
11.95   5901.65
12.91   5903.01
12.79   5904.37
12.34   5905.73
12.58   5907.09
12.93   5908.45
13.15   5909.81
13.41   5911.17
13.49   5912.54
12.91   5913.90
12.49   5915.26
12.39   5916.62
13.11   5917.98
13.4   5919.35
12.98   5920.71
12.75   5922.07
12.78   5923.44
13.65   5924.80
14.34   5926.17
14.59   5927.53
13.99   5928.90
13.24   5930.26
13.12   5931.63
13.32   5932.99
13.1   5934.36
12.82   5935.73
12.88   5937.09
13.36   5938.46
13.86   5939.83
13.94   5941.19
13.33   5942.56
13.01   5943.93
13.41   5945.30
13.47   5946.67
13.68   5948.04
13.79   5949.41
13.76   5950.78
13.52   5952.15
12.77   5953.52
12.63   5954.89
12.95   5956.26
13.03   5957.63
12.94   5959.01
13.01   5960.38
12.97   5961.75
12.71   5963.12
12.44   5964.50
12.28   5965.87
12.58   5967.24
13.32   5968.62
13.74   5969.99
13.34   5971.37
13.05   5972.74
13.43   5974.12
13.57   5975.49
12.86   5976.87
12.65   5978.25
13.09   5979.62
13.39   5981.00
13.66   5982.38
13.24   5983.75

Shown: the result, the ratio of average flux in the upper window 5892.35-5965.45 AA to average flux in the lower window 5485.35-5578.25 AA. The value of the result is 1.03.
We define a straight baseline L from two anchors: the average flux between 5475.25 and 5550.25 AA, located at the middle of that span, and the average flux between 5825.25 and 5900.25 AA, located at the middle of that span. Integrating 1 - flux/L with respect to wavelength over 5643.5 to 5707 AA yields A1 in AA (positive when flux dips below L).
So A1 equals -3.6 AA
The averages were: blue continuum 12.2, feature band 12.9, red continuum 12.3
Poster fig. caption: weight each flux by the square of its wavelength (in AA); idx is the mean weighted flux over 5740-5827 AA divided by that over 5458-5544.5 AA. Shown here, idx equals 1.2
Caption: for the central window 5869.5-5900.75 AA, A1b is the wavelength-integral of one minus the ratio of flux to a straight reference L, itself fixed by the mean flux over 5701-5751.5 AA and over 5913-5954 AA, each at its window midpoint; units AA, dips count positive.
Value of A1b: 5.9 AA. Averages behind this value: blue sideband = 12.9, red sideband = 13.3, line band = 10.7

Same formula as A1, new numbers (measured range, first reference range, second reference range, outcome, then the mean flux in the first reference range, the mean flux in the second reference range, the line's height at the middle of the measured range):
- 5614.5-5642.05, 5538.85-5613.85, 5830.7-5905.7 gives -1.5 AA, 12.4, 12.2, 12.4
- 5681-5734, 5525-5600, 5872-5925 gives -2.9 AA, 12.3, 11.6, 12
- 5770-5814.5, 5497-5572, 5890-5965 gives -3.9 AA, 12.4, 12.3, 12.4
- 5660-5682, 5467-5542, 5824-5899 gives -1.9 AA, 12.1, 12.3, 12.2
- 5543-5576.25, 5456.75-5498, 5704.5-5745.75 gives -0.4 AA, 12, 12.9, 12.3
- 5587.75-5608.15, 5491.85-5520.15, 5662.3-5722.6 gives 1.1 AA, 12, 12.8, 12.4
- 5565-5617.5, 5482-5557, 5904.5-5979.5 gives 1.2 AA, 12.3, 13.2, 12.5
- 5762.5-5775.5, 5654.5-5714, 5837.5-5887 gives -0.8 AA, 12.8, 13.1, 13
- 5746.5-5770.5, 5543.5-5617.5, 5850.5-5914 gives -2.5 AA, 12.4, 11.8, 12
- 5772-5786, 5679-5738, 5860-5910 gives -0.9 AA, 12.8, 11.5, 12.3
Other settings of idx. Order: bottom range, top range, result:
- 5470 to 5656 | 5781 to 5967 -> 1.15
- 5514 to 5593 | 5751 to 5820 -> 1.17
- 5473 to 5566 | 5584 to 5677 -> 1.08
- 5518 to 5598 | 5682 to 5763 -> 1.10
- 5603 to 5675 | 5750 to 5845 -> 1.09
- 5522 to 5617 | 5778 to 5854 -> 1.19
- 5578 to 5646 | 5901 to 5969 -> 1.15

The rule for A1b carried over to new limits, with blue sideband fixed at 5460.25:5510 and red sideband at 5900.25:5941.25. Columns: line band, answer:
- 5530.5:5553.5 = -0.9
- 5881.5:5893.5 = 3.0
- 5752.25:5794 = -1.3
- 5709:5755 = -1.4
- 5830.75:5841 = -0.6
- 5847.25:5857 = -0.4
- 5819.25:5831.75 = -0.6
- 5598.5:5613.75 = -0.4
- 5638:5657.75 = -1.0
